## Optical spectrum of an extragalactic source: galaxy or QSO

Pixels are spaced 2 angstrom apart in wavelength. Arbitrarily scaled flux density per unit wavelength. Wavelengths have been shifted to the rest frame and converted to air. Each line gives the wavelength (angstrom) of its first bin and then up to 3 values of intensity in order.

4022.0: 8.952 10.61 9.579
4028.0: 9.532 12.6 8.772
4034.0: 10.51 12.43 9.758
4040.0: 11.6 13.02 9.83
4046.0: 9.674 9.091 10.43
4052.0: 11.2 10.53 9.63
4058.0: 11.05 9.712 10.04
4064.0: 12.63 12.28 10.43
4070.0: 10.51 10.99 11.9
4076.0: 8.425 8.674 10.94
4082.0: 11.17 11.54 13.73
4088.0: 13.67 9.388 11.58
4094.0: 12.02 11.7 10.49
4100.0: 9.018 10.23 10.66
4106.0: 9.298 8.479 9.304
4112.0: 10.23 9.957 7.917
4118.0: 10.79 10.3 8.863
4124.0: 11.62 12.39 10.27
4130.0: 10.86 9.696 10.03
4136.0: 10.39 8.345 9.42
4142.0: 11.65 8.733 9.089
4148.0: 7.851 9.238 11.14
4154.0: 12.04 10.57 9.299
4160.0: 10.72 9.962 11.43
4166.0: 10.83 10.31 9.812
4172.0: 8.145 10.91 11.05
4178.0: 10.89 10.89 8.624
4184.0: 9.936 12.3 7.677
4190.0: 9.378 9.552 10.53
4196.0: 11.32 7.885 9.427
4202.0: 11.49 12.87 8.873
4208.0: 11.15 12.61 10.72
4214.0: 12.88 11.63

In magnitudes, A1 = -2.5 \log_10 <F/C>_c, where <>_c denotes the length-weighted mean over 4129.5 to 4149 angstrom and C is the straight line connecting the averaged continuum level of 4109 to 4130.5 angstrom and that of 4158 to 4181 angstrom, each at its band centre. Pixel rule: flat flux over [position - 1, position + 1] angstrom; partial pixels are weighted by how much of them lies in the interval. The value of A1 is 0.08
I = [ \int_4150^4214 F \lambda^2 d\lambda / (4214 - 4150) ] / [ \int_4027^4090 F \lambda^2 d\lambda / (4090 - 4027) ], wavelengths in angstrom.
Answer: 1.0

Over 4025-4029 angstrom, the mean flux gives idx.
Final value 9.56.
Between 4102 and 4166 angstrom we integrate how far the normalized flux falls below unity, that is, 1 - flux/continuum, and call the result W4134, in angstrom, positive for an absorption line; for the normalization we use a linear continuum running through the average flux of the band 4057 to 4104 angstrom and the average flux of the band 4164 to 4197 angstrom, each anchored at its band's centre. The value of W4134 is 3.0 angstrom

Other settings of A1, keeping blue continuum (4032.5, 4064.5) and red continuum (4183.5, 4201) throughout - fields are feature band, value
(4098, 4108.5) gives 0.07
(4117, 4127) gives -0.06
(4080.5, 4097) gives -0.14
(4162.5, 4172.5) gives -0.03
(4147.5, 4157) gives -0.03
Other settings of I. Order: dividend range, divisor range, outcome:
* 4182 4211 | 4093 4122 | 1.08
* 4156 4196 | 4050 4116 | 1.00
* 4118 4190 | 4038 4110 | 0.99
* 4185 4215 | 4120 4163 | 1.08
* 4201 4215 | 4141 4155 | 1.19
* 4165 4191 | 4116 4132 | 0.98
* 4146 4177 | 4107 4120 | 1.10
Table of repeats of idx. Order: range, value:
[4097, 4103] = 9.91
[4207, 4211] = 11.9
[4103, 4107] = 9.98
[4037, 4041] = 10.7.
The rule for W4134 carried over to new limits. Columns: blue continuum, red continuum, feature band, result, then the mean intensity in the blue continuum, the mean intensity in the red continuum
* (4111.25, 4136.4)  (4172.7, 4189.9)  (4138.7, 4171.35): 0.4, 10.3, 10.2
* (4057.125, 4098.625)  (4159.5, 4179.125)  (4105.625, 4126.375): 1.8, 11.1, 10.4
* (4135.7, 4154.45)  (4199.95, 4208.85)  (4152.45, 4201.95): 0.7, 9.7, 10.9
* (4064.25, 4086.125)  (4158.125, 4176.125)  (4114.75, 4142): 1.1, 10.9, 10.3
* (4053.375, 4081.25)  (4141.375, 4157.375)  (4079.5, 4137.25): -1.6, 10.6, 9.98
